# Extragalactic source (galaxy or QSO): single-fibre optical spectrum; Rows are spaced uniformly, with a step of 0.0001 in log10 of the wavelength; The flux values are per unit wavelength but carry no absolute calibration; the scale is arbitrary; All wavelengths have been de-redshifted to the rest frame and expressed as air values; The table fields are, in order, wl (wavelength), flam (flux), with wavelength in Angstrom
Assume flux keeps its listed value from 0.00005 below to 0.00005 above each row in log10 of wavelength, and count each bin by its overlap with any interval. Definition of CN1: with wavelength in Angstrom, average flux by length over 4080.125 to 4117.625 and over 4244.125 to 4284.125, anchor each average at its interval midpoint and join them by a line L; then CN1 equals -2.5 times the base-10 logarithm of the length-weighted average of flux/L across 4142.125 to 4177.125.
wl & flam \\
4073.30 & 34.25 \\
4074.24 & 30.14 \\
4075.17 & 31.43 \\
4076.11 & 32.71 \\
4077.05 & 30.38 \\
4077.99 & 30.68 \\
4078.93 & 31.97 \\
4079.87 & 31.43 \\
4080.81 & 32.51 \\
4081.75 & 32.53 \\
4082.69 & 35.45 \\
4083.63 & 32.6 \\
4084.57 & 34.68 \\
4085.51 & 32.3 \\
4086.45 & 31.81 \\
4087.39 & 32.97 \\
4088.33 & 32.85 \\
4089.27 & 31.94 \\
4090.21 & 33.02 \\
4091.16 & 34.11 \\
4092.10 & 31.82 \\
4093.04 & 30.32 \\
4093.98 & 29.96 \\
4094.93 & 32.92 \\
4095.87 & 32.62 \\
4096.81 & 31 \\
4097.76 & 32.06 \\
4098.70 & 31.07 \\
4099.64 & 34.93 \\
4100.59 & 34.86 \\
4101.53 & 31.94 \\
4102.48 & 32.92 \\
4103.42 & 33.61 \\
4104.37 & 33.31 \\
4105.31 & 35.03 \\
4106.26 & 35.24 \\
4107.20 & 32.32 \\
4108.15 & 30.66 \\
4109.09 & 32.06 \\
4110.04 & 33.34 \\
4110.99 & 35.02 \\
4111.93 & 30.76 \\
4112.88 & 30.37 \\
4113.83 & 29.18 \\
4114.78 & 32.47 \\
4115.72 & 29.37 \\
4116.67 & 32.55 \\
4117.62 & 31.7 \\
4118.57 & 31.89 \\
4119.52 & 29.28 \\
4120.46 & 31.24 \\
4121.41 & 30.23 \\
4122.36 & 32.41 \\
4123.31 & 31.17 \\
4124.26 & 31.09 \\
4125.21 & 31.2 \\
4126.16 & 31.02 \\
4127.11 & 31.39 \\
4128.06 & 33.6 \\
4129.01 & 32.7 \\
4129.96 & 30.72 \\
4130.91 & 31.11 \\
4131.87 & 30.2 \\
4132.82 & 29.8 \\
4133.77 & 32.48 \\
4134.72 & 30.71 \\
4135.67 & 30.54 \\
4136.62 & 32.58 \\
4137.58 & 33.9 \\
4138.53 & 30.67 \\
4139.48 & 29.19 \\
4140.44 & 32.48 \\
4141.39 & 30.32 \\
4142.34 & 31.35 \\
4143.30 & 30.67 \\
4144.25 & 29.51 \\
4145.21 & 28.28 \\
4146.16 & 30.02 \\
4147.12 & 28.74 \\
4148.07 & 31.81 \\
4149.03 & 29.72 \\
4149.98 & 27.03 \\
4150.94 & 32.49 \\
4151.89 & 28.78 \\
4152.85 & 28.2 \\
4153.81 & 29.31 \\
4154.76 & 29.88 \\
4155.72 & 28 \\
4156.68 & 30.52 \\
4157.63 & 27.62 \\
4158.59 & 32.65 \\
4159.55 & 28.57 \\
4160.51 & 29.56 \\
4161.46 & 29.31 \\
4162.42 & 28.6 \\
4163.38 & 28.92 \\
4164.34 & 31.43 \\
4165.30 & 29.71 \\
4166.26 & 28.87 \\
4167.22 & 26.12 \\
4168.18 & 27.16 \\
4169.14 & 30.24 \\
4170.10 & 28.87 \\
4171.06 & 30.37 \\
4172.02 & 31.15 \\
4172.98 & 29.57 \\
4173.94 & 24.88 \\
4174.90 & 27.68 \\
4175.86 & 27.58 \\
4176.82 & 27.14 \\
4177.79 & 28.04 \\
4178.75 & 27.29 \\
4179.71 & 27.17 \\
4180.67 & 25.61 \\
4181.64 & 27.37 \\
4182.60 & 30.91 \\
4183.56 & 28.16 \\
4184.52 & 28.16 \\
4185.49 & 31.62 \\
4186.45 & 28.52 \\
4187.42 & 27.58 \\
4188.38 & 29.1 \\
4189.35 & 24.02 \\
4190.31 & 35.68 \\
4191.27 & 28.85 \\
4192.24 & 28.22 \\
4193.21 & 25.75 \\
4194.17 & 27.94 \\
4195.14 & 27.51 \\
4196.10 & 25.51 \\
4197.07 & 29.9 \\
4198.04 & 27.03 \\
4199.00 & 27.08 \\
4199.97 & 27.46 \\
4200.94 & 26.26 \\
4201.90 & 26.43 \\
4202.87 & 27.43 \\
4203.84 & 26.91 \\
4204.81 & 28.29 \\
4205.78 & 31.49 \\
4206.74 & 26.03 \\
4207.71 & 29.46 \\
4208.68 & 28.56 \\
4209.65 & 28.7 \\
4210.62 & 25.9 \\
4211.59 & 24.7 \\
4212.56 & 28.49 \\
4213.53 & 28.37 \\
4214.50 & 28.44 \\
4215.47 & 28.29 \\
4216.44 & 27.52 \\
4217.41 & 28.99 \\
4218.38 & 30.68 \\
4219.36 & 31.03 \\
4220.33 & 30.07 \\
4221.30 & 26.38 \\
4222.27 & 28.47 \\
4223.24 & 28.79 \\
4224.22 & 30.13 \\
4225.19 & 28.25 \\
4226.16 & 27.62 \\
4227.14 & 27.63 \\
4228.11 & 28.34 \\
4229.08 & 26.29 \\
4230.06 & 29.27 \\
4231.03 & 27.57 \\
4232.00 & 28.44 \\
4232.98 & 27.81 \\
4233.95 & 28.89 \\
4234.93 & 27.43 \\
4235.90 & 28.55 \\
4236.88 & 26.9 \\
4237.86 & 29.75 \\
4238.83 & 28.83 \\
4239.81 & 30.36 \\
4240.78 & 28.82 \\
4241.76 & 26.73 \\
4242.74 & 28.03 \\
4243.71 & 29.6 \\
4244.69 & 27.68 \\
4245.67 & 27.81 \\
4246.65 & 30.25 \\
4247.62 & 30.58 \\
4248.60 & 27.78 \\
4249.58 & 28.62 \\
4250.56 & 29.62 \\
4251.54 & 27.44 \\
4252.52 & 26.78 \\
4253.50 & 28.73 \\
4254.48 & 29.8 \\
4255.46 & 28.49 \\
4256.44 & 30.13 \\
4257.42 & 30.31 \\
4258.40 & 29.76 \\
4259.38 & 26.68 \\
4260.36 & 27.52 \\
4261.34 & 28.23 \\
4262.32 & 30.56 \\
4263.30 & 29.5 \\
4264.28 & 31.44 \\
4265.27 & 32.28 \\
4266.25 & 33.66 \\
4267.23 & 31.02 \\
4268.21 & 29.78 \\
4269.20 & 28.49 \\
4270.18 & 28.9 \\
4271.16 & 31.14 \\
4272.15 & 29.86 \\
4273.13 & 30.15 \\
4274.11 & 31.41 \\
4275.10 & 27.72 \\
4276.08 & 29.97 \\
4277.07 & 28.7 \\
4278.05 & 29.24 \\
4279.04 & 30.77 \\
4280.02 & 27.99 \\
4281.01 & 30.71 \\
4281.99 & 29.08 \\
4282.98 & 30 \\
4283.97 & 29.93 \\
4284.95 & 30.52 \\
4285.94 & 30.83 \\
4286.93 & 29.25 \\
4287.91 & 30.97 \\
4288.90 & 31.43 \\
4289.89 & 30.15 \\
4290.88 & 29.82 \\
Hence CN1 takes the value 0.08 mag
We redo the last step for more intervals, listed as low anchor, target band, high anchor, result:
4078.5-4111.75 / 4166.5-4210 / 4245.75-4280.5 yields 0.10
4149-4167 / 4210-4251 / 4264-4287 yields 0.05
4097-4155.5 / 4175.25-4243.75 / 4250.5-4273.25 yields 0.08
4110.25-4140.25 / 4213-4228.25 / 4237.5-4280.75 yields 0.05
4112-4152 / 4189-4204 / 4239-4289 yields 0.09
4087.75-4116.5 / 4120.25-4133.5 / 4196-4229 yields 0.00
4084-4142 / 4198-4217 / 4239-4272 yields 0.09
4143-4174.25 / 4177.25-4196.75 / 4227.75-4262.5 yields 0.03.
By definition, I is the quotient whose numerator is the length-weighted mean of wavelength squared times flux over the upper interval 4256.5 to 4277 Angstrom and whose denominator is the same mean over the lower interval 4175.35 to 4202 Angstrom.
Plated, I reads 1.1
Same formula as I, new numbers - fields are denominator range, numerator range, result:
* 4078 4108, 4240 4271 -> 0.97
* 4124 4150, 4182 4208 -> 0.94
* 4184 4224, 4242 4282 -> 1.07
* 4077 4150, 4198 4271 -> 0.96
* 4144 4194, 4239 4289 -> 1.07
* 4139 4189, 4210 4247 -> 1.01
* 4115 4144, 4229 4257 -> 0.96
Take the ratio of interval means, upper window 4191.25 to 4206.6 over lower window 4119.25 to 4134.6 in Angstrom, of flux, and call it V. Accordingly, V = 0.88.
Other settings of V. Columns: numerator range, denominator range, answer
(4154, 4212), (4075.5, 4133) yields 0.88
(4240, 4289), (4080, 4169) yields 0.94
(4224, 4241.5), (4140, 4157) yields 0.95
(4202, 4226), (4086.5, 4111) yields 0.87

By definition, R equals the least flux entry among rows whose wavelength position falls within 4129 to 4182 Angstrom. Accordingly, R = 24.88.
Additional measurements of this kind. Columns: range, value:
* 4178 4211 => 24.02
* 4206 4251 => 24.7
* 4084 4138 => 29.18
